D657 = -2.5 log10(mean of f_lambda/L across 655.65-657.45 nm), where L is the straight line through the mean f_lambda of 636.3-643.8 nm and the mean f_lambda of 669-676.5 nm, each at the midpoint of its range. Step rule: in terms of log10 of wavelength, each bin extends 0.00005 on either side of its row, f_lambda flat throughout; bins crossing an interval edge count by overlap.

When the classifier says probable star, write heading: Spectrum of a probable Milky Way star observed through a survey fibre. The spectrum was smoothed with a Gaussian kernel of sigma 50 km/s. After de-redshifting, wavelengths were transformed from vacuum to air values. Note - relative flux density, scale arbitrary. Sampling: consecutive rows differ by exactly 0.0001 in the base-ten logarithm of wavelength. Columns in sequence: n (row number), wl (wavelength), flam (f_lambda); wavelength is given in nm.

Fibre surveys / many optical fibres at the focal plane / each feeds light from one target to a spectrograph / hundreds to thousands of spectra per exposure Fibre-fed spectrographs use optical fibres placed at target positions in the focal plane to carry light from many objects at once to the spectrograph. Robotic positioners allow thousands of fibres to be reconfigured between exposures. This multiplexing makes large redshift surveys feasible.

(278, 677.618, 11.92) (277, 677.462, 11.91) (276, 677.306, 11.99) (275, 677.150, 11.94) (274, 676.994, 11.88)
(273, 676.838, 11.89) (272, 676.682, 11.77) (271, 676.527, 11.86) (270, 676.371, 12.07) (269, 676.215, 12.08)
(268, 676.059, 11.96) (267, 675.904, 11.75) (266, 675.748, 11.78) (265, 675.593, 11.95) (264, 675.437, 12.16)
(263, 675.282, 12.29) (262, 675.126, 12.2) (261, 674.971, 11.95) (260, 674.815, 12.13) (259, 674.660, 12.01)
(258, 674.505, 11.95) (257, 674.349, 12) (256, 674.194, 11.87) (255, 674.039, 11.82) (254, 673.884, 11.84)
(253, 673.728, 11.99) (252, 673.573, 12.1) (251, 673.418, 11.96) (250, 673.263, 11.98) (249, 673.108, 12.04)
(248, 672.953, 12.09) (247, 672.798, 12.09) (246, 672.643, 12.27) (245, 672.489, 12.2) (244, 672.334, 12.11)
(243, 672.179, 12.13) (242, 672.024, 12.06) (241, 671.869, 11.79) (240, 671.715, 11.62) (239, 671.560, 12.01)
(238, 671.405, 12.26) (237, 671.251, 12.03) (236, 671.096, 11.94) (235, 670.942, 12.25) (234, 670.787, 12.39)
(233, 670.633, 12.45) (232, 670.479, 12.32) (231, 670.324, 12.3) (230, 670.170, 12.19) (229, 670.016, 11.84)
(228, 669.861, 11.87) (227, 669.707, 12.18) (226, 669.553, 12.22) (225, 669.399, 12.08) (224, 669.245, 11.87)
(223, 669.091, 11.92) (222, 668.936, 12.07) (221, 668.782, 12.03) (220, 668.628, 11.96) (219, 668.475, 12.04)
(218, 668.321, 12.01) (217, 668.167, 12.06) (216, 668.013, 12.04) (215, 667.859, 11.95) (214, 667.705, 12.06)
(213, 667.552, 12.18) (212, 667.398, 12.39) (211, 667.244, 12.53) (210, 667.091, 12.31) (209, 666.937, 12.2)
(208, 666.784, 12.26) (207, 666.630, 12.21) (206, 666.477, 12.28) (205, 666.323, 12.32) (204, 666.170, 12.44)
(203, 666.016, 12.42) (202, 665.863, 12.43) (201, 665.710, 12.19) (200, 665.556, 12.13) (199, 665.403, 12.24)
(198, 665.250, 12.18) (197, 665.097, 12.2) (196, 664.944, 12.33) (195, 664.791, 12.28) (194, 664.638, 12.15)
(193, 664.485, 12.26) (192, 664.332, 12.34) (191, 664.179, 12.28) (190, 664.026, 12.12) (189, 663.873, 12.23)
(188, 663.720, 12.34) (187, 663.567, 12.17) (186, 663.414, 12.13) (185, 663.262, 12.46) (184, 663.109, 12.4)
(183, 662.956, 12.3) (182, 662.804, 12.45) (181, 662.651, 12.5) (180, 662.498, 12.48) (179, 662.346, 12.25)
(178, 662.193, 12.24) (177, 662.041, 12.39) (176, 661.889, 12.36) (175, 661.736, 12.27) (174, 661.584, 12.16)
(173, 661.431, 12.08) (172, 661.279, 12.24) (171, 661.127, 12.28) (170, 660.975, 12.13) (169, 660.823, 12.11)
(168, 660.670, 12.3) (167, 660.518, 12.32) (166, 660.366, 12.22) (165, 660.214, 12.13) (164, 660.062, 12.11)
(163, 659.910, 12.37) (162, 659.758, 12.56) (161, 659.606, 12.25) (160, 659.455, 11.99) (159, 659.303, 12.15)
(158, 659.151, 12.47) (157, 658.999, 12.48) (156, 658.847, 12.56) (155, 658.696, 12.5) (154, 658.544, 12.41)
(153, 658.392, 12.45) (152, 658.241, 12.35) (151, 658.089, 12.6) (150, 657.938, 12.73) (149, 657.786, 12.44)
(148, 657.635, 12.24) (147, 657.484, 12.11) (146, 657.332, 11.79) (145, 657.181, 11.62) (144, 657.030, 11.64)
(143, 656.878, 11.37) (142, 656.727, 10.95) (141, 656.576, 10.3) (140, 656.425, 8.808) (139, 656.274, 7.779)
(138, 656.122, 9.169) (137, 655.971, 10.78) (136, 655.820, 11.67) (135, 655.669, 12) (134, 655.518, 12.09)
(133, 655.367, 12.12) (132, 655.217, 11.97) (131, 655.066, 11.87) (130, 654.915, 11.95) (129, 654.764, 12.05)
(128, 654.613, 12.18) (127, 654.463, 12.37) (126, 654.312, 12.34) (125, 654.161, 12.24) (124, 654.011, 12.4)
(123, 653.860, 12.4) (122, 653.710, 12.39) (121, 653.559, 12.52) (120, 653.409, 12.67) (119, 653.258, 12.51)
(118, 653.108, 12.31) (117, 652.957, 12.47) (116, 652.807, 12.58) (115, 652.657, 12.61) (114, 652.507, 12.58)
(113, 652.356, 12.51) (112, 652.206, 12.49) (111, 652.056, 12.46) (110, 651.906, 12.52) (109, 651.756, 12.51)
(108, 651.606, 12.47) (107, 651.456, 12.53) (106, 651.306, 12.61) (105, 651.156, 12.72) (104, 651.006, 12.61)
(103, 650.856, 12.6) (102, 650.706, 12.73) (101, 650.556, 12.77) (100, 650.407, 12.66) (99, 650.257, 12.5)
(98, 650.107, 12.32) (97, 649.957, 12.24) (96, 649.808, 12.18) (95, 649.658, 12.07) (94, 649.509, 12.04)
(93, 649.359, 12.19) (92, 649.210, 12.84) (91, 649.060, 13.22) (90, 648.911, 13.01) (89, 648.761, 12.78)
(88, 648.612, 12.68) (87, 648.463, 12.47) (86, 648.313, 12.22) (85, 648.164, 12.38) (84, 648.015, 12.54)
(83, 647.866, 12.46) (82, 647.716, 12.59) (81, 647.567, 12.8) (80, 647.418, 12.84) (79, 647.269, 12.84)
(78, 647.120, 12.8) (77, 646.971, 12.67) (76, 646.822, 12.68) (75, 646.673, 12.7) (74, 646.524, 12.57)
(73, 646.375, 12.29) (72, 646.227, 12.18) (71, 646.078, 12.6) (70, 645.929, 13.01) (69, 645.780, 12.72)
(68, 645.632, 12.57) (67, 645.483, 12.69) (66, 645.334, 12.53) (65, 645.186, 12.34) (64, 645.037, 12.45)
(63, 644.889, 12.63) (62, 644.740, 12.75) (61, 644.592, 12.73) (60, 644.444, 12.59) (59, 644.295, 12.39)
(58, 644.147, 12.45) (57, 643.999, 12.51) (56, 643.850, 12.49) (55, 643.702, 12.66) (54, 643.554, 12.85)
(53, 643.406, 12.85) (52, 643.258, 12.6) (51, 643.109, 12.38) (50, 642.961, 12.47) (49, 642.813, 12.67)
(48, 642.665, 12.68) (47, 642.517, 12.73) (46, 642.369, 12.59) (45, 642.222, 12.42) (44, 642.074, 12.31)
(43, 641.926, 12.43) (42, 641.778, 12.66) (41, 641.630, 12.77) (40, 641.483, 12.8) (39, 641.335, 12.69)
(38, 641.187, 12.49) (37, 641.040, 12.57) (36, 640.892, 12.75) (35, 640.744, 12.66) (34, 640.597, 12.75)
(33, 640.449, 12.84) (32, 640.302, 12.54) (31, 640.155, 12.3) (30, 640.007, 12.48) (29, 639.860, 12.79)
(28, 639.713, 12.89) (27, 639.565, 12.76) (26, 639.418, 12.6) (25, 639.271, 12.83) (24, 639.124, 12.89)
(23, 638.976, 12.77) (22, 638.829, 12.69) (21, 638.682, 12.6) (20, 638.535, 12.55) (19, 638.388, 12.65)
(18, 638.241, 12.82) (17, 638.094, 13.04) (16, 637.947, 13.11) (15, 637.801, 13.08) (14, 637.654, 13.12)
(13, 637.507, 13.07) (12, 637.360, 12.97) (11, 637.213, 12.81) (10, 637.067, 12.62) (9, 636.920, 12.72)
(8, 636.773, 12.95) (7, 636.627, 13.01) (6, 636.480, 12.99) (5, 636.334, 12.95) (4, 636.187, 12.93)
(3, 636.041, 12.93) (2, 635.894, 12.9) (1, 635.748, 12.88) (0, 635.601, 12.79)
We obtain 0.16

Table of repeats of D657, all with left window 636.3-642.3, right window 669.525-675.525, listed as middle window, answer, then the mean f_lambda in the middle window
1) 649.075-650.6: 0.011 mag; 12.4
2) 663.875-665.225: -0.001 mag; 12.2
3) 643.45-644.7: 0.004 mag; 12.6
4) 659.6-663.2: 0.001 mag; 12.3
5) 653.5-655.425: 0.020 mag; 12.2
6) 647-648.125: -0.009 mag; 12.7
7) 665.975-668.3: -0.004 mag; 12.2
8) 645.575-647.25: -0.002 mag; 12.6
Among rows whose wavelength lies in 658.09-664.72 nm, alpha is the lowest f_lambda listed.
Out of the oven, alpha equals 11.99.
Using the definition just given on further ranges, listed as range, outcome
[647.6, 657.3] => 7.779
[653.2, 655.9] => 11.67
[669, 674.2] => 11.62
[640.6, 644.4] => 12.31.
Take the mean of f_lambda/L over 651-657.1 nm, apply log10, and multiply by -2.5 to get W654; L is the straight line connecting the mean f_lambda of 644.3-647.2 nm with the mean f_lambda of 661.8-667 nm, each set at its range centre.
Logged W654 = 0.05 mag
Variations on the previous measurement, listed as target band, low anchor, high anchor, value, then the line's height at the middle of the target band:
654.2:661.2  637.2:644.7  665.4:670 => 0.05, 12.4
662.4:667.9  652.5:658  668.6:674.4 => -0.03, 11.9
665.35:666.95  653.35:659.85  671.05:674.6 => -0.03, 11.9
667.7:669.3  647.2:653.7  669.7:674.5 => 0.01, 12.1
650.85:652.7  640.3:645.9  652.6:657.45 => -0.05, 11.9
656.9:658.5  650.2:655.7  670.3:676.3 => 0.01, 12.3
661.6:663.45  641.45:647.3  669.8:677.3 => -0.01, 12.2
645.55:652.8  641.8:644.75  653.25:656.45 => -0.04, 12.1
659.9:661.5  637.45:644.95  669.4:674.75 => 0.01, 12.3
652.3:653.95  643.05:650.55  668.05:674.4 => -0.01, 12.4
